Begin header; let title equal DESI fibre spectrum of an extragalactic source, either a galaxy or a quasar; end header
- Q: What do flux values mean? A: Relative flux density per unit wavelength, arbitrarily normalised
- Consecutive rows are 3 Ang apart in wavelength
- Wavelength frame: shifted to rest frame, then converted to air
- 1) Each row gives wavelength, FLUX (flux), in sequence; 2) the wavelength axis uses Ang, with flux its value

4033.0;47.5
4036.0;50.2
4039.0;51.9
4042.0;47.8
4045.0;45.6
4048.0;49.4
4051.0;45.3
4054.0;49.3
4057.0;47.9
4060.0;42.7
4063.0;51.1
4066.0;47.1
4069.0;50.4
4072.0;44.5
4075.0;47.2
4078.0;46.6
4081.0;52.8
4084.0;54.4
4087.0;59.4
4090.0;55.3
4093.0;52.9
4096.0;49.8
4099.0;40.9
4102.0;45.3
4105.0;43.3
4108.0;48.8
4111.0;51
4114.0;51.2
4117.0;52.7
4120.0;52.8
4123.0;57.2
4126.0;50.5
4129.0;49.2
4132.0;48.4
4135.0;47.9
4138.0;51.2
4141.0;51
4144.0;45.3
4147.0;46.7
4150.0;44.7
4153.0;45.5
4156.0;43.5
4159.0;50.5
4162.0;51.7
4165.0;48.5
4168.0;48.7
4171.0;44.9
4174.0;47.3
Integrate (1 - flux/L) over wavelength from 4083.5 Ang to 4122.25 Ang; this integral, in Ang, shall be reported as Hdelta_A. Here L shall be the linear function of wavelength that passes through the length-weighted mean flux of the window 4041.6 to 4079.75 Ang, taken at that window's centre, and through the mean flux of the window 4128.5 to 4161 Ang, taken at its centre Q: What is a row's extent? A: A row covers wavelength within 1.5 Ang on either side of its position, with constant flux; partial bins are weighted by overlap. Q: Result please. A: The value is -2.6 Ang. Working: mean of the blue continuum 47.3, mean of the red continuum 47.6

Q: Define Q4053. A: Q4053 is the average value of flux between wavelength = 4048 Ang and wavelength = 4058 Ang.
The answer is 47.8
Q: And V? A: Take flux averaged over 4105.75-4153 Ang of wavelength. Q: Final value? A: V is 49.7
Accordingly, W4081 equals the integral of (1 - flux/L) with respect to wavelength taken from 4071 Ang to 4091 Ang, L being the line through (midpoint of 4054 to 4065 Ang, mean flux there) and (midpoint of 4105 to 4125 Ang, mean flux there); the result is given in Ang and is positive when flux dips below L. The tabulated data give -1.0 Ang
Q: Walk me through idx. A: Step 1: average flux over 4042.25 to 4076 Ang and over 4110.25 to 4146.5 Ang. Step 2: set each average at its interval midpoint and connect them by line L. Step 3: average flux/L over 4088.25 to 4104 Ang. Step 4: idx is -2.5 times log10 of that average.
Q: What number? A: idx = 0.00 mag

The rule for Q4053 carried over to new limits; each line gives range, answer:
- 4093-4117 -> 47.9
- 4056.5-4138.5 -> 49.7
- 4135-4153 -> 47.6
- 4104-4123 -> 50.7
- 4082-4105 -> 50.7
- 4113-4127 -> 53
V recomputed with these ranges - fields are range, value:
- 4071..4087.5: 50.5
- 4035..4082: 48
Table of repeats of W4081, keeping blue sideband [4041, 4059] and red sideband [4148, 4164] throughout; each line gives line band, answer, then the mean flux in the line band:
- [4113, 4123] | -1.2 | 53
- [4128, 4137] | -0.3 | 48.6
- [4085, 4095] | -1.7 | 55.5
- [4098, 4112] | 0.4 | 45.9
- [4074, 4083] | -0.4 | 49.3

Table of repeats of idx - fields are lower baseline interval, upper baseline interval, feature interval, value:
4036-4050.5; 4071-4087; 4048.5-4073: 0.044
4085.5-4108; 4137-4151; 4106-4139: -0.051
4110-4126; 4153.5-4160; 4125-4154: 0.028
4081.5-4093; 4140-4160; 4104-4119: 0.050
